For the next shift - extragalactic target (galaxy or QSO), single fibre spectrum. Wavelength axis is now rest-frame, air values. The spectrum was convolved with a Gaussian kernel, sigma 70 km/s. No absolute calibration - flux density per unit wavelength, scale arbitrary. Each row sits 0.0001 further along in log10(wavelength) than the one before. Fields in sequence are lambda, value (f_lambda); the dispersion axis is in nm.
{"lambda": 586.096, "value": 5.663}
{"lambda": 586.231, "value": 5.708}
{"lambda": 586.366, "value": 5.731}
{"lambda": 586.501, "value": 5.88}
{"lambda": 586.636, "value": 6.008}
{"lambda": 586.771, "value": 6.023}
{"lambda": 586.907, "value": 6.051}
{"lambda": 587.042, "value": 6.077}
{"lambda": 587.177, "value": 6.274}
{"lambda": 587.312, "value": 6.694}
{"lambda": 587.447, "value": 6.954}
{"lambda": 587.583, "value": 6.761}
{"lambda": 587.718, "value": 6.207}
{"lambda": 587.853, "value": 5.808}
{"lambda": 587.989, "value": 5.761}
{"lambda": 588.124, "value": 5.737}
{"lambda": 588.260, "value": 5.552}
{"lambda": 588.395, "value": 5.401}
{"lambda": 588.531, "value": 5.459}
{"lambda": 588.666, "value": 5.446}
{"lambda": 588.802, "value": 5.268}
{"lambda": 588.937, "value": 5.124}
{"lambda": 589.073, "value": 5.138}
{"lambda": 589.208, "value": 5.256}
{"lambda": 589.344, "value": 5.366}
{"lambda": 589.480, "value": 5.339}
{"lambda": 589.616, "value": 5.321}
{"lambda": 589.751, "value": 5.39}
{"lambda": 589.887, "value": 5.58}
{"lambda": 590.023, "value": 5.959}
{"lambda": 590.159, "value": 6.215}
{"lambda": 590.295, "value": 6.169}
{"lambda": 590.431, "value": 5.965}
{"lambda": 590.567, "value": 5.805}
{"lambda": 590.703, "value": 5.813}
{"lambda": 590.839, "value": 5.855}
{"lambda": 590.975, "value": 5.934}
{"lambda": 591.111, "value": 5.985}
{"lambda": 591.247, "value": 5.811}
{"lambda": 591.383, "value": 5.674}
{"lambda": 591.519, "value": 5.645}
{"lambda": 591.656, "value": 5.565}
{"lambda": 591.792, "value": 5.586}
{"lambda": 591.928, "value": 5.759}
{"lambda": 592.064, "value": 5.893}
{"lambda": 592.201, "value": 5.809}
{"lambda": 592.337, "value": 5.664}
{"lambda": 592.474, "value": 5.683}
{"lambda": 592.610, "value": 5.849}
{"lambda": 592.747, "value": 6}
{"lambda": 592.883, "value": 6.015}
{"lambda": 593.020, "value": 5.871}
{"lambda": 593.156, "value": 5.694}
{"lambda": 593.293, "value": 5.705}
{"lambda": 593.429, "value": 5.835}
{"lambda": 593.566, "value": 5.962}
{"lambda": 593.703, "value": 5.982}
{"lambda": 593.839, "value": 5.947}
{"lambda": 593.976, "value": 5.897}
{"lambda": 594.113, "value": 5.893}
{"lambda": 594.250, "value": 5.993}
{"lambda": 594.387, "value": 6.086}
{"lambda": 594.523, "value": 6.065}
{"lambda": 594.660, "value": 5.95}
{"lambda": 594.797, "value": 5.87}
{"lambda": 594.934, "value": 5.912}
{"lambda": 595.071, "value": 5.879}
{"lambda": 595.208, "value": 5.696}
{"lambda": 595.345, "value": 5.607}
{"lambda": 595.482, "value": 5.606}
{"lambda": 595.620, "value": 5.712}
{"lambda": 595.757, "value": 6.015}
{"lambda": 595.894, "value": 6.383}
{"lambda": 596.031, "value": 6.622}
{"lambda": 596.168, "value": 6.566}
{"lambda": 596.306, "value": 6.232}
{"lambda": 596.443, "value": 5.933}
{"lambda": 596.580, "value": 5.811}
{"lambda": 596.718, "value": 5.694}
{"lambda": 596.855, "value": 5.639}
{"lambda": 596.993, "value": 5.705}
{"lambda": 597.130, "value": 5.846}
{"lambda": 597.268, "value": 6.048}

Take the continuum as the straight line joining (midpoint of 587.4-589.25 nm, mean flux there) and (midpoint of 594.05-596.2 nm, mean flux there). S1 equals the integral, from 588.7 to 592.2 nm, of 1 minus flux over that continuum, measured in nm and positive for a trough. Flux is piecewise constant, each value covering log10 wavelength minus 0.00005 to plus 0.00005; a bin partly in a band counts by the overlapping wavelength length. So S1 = 0.08 nm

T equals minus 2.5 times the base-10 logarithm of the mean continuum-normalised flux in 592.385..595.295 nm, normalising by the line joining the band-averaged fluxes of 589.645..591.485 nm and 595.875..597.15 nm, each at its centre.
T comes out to 0.01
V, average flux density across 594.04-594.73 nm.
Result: 6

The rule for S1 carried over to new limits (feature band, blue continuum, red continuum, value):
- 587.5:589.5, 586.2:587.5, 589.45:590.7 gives 0.12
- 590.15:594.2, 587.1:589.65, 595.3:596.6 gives 0.04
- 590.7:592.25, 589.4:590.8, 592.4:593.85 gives 0.01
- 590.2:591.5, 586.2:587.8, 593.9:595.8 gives 0.03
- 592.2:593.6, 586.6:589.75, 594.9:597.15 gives 0.01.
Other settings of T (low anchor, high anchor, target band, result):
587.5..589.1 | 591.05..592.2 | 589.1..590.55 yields 0.01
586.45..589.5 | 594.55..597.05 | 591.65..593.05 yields 0.02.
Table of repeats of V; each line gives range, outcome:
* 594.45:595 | 5.96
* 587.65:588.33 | 5.82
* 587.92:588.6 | 5.58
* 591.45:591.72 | 5.59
